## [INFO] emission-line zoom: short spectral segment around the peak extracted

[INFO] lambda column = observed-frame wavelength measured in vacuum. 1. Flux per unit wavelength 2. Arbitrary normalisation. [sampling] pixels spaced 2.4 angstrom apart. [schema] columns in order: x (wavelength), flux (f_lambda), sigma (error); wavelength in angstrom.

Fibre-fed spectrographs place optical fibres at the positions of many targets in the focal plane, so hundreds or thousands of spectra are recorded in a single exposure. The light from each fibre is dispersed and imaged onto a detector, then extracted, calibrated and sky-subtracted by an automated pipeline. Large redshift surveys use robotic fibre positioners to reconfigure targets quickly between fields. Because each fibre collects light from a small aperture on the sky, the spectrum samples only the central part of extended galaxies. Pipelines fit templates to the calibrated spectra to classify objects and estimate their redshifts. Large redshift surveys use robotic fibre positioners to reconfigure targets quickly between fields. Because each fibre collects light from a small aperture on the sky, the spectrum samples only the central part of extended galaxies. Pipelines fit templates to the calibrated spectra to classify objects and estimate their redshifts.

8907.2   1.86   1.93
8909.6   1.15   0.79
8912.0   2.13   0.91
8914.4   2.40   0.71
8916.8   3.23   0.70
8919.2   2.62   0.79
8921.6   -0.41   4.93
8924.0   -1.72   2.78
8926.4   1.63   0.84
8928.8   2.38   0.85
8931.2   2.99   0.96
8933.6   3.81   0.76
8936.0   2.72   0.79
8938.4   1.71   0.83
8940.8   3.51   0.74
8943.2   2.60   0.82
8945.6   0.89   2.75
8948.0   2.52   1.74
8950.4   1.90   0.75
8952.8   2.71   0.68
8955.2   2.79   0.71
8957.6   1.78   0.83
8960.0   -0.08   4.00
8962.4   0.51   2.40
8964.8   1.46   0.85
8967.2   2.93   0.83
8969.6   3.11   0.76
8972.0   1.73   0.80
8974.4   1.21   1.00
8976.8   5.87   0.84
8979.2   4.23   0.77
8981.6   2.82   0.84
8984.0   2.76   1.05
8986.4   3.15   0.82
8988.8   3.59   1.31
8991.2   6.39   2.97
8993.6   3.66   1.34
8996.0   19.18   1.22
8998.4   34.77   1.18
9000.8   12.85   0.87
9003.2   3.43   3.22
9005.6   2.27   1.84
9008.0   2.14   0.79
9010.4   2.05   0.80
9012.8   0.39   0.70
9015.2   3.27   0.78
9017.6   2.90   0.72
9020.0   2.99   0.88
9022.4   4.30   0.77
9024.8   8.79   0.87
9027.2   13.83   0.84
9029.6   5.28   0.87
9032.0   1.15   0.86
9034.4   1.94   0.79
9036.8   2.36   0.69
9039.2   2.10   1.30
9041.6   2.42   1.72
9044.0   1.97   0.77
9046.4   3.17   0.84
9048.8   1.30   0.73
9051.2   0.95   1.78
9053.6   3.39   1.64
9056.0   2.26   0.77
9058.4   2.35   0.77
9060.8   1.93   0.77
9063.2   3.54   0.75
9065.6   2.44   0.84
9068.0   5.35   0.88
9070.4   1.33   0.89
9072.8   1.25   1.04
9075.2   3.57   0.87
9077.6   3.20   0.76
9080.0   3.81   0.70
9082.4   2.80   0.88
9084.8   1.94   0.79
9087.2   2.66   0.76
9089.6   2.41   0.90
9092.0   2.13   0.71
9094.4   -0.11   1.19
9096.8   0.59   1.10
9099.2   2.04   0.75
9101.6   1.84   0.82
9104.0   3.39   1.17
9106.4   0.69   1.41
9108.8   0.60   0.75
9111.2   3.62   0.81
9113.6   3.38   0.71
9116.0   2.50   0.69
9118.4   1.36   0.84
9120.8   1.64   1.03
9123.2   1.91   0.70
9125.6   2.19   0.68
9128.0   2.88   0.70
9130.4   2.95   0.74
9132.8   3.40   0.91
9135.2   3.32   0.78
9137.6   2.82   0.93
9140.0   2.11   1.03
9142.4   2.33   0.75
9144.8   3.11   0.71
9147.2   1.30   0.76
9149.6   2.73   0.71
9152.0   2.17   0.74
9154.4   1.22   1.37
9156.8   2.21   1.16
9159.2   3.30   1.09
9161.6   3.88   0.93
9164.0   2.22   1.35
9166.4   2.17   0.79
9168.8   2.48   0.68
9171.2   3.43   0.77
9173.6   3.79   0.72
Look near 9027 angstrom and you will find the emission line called [N II]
